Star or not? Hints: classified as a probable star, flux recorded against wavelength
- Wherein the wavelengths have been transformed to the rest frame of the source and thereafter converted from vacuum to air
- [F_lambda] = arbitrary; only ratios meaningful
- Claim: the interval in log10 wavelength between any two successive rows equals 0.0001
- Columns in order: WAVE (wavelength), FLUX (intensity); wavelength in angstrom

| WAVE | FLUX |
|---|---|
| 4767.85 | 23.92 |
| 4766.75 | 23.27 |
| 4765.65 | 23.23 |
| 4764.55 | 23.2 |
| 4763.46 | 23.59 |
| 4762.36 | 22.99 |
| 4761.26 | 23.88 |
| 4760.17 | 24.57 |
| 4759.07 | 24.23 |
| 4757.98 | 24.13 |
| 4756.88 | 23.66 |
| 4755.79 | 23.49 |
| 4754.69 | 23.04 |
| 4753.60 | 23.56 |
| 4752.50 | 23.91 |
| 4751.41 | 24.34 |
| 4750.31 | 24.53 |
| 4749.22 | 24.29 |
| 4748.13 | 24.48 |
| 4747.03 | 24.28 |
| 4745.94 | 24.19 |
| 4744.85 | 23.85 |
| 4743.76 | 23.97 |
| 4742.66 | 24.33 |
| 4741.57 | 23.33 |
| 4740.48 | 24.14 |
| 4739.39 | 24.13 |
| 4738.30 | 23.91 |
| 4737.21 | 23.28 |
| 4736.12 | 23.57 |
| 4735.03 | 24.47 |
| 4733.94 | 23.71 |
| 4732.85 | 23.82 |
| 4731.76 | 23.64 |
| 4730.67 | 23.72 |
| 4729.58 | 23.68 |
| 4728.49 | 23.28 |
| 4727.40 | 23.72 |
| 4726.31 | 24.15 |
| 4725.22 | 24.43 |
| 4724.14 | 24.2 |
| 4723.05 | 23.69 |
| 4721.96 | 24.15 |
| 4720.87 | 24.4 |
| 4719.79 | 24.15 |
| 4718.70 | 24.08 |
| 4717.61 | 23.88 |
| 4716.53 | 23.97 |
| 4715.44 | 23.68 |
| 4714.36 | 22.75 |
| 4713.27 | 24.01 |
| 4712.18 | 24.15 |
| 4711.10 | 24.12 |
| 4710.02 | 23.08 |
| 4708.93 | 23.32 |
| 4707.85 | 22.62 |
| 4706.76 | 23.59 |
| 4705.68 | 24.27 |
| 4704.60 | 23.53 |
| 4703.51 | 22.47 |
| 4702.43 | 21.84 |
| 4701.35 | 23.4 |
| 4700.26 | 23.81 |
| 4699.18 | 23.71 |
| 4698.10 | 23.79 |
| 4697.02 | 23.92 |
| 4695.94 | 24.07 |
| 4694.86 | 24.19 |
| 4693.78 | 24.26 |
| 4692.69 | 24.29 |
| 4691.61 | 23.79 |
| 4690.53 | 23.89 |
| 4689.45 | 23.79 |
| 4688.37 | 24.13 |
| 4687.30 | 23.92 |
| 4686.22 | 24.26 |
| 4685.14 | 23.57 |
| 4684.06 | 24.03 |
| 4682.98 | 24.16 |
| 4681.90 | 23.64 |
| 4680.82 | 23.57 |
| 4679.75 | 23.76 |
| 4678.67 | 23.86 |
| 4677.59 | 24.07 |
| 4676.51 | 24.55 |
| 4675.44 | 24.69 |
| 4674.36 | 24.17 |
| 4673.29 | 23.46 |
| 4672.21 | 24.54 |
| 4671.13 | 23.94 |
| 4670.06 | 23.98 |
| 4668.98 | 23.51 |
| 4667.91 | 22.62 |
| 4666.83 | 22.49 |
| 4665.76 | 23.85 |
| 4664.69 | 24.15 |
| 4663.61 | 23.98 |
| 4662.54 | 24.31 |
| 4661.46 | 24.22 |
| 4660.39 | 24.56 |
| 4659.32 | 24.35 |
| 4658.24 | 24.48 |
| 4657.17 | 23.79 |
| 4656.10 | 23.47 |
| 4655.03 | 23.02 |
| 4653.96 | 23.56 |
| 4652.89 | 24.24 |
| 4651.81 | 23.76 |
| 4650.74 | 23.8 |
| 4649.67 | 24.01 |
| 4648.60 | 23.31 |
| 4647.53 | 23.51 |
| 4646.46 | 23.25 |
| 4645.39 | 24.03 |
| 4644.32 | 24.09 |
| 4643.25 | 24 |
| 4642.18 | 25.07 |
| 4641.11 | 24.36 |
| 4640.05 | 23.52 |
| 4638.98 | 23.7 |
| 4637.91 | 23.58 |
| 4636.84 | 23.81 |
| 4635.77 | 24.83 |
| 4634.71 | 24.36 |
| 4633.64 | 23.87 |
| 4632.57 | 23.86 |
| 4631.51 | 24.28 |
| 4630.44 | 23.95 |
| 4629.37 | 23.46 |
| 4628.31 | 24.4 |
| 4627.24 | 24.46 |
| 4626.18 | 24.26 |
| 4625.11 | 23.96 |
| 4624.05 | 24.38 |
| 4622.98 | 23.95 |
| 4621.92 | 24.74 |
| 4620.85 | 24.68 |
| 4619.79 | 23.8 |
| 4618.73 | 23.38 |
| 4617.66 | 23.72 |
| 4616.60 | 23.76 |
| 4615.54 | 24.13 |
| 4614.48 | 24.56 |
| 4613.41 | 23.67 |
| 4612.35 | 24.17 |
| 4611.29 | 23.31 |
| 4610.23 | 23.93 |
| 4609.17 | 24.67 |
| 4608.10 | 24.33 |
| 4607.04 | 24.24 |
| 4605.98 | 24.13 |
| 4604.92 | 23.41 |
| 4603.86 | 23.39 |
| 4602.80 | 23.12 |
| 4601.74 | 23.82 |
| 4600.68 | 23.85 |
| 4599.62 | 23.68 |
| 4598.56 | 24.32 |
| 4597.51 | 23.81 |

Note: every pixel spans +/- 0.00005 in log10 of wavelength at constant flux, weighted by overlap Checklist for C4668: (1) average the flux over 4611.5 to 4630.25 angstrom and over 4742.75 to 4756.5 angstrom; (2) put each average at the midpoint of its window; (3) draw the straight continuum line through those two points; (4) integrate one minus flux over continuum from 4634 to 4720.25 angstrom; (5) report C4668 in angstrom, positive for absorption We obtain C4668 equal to 0.8 angstrom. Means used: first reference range 24.1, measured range 23.8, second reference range 24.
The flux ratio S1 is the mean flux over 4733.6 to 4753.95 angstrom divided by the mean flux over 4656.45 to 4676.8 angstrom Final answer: 1.00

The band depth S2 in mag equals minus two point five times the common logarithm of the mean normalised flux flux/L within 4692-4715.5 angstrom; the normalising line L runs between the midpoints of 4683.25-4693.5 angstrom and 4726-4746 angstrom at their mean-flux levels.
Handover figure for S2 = 0.02 mag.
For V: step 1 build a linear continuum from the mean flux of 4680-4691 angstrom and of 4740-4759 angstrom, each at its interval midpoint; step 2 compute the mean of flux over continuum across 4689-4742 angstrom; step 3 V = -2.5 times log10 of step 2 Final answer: 0.01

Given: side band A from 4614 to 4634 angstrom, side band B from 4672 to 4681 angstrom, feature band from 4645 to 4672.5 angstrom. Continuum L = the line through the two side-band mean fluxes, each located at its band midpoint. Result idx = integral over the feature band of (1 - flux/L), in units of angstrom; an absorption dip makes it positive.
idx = 0.3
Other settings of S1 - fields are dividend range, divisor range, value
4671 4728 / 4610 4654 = 0.99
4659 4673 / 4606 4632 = 0.99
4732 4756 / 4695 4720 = 1.02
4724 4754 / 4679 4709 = 1.01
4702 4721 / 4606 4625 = 0.98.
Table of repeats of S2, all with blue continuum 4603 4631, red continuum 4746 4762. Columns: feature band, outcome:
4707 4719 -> 0.020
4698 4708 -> 0.033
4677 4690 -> 0.005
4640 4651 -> 0.004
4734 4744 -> 0.006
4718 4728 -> -0.003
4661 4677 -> 0.006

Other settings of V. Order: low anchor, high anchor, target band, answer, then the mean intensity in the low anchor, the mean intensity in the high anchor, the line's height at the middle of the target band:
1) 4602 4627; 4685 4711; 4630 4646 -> -0.01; 24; 23.7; 23.9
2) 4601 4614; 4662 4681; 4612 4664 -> -0.01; 23.8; 23.9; 23.9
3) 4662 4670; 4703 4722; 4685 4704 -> -0.01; 23.6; 23.7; 23.6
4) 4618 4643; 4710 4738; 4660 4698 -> 0.00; 24.1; 23.9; 24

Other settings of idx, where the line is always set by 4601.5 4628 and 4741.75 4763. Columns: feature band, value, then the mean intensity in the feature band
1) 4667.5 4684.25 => 0.05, 23.9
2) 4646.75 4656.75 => 0.15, 23.6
